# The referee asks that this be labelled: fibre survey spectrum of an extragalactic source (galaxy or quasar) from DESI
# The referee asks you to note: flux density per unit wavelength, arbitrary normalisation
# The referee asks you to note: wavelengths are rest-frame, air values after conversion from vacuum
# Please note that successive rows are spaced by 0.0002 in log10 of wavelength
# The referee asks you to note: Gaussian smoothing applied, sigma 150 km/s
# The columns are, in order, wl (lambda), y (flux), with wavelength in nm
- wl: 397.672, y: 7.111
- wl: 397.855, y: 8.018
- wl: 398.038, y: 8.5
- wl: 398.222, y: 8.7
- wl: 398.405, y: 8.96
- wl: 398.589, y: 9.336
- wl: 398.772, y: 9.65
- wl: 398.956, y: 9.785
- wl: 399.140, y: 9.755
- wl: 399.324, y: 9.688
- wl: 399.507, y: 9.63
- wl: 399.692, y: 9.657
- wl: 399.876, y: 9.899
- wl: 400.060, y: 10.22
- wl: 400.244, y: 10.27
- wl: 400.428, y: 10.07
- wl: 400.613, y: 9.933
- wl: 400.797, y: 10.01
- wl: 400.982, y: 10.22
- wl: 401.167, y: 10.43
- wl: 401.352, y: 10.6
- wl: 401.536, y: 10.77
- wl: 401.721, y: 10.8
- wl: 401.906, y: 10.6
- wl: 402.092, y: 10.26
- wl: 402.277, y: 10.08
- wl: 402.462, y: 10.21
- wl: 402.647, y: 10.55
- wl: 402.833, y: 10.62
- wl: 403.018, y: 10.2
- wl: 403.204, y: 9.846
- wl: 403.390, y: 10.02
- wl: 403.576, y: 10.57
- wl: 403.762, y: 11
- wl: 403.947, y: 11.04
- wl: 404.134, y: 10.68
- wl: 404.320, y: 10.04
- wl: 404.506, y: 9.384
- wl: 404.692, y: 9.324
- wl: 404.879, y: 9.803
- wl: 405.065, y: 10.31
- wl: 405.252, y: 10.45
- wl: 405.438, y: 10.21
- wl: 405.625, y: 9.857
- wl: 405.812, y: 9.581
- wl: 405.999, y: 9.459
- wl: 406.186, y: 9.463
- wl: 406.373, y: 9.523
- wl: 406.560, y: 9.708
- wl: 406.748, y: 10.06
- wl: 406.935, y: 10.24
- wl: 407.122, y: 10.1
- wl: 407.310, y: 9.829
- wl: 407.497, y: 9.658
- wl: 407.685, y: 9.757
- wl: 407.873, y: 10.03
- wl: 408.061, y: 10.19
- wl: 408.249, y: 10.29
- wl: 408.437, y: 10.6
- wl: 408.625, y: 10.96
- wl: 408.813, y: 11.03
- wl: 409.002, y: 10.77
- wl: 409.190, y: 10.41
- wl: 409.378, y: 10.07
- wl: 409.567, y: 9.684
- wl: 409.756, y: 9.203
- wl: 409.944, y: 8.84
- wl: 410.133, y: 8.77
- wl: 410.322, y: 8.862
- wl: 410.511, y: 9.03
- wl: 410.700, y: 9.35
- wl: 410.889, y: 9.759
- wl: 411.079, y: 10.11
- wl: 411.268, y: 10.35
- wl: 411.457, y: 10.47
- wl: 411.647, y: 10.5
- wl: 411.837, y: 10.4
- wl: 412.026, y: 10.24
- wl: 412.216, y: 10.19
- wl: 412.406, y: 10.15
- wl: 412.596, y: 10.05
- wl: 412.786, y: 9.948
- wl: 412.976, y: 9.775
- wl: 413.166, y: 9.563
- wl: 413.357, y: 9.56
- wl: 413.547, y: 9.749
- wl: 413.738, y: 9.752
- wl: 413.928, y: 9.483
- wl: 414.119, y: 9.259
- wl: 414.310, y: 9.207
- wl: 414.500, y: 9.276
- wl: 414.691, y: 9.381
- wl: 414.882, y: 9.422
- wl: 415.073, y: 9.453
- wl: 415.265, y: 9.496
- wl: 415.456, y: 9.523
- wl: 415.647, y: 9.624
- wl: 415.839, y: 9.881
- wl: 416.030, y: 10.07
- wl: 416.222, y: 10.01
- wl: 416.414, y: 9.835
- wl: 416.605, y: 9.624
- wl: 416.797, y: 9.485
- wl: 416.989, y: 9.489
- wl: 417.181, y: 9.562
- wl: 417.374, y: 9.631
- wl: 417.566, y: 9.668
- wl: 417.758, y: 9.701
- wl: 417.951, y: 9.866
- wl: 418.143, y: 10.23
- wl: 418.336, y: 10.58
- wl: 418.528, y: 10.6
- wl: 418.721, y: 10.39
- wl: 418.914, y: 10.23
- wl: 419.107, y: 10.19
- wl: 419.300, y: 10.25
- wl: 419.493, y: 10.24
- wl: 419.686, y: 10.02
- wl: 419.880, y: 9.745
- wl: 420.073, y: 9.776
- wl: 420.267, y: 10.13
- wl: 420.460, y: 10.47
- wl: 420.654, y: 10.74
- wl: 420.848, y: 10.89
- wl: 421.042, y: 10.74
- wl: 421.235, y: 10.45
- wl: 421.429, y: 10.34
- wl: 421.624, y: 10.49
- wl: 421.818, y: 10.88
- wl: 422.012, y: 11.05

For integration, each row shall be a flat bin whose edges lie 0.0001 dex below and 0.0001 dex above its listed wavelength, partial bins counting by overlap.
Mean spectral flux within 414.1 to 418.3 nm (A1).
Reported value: 9.64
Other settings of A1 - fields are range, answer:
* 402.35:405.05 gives 10.2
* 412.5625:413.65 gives 9.75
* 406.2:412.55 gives 9.97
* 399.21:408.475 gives 10.1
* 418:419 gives 10.4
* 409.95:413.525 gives 9.81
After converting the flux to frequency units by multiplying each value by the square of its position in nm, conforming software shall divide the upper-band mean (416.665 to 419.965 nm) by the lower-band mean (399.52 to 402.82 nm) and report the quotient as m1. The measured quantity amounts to 1.1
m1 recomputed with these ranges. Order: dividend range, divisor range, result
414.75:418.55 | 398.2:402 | 1.06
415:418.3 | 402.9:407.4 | 1.03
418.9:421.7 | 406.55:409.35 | 1.07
